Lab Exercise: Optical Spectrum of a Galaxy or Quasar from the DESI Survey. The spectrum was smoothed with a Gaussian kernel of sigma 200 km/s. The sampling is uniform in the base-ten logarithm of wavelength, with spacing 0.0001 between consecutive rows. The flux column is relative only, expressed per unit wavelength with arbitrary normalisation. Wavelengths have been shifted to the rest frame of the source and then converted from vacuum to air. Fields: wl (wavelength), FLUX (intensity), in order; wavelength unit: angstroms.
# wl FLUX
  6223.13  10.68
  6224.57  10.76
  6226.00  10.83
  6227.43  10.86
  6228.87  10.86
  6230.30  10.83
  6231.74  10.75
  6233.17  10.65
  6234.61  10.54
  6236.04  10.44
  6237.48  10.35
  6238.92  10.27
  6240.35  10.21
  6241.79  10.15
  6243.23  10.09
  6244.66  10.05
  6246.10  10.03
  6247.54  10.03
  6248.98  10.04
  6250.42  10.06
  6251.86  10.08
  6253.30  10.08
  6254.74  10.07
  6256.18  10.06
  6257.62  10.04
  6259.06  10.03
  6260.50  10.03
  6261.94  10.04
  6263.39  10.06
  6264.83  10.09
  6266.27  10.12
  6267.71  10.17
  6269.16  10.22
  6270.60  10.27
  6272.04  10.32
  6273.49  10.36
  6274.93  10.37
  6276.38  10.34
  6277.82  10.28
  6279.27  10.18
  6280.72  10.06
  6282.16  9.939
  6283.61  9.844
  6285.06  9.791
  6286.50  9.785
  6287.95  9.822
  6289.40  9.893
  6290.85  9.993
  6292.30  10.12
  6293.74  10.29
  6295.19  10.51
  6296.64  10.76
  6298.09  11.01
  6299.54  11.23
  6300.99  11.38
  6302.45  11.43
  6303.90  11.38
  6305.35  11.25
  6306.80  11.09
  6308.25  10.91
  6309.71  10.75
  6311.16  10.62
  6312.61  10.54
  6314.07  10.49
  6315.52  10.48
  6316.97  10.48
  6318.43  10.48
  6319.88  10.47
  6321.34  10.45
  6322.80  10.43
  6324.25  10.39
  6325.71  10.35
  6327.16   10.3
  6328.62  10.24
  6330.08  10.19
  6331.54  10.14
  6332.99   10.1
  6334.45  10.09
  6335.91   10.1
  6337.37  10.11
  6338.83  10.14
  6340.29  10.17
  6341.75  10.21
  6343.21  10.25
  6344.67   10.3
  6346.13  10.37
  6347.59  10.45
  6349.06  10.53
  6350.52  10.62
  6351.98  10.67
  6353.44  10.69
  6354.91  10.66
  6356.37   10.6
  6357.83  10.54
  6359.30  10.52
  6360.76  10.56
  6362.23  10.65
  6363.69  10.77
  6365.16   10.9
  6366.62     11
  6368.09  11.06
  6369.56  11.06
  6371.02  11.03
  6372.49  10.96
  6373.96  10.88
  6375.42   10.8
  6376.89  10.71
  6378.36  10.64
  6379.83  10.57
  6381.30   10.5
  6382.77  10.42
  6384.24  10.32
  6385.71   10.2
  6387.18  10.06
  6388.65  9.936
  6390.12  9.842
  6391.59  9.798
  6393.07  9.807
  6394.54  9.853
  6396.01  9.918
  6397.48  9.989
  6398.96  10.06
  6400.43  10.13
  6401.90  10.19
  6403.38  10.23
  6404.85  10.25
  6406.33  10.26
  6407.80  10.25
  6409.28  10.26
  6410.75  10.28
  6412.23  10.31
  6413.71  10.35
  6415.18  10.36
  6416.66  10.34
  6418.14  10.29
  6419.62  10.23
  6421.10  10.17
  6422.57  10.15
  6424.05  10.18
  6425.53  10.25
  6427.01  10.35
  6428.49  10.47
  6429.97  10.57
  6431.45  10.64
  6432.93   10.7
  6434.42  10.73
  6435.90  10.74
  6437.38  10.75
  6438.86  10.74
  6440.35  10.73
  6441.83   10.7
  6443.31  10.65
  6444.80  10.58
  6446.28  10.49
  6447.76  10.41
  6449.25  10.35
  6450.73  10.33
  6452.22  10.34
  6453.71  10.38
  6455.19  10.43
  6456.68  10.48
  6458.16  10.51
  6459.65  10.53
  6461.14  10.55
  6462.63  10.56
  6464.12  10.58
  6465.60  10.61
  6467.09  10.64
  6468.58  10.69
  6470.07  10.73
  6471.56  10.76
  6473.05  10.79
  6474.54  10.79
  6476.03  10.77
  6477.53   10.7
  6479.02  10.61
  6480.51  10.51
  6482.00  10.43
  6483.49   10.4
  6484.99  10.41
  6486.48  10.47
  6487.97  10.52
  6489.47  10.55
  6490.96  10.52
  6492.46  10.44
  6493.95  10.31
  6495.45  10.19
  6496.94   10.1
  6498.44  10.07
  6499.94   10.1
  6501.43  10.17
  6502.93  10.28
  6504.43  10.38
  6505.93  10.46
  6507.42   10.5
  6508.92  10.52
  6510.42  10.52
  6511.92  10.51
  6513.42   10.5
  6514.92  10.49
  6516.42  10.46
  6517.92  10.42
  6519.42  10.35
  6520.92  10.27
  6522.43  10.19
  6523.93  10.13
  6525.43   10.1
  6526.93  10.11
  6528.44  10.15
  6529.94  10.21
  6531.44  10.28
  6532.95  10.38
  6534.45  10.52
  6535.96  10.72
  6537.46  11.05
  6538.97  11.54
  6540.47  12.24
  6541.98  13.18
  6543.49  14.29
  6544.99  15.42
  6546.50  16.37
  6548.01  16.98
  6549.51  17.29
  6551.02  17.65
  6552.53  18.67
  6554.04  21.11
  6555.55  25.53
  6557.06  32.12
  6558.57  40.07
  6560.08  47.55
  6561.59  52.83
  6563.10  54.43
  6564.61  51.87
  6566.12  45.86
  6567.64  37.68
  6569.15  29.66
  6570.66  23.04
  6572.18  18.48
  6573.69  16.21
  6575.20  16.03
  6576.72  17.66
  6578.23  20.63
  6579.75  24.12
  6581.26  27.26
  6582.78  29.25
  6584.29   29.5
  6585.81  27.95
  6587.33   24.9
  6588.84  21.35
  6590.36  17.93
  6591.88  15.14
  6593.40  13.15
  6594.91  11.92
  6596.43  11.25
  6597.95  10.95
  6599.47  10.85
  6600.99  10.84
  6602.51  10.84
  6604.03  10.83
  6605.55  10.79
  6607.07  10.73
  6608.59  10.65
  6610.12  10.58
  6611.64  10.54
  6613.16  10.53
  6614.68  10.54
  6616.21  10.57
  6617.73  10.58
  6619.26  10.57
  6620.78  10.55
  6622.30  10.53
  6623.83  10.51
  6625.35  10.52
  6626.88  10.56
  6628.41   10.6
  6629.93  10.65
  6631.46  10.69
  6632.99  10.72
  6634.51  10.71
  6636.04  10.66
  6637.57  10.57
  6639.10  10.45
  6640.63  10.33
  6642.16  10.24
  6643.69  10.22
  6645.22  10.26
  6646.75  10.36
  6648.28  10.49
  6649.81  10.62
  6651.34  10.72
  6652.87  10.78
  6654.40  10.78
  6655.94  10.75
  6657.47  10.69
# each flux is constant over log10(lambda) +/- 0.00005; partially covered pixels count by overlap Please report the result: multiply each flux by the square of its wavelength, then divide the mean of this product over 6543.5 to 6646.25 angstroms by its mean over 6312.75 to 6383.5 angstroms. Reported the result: 1.9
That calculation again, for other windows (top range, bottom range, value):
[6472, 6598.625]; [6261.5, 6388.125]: 1.74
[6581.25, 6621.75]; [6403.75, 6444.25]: 1.47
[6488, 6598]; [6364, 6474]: 1.79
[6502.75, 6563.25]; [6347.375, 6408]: 1.63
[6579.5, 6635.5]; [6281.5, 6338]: 1.46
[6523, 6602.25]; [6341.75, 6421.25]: 2.13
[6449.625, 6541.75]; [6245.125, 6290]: 1.12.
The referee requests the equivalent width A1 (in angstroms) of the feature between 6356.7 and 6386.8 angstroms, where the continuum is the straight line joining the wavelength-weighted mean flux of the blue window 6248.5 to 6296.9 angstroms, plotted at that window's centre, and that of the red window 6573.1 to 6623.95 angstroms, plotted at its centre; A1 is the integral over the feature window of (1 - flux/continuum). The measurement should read 2.5 angstroms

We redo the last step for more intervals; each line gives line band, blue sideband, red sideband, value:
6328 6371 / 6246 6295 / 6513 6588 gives 8.7 angstroms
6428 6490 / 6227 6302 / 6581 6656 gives 5.7 angstroms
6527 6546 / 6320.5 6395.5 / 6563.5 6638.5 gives 4.4 angstroms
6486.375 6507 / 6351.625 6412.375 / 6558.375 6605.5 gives 9.2 angstroms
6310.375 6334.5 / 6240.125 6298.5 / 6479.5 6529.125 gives -0.5 angstroms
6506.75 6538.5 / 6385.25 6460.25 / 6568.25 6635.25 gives 6.3 angstroms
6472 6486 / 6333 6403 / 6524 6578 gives 5.5 angstroms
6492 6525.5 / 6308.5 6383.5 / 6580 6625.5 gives 7.0 angstroms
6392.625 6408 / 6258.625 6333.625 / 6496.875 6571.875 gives 4.2 angstroms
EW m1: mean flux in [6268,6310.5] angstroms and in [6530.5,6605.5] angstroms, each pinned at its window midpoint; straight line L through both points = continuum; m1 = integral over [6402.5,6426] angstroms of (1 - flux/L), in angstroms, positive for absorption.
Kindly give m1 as 7.90 angstroms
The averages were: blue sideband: 10.5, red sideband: 21.6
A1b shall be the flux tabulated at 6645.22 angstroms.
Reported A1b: 10.26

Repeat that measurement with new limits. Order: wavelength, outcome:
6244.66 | 10.05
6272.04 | 10.32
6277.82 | 10.28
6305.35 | 11.25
